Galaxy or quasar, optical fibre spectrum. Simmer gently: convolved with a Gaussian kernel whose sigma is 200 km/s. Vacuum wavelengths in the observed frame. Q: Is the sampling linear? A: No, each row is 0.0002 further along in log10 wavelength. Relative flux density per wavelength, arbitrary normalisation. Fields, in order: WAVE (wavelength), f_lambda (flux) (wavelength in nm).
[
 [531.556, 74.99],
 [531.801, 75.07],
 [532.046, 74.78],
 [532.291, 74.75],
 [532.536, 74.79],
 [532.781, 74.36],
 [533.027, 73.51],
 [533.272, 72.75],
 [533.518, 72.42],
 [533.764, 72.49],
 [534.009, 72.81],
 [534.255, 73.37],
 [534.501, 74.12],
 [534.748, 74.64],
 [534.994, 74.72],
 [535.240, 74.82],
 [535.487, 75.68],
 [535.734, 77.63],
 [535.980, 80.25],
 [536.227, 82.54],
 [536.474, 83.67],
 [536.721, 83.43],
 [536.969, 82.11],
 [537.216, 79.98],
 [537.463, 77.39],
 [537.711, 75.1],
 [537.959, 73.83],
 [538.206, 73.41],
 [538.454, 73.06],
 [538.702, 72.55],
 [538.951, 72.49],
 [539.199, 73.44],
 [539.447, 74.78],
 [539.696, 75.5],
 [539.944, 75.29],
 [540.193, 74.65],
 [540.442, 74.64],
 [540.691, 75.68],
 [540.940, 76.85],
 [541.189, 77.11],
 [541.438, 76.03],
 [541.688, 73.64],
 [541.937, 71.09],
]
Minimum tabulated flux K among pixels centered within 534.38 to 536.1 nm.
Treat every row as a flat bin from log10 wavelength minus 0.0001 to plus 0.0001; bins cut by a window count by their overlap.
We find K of 74.12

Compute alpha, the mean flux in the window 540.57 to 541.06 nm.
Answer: 76.3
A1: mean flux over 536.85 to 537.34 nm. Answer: 81.2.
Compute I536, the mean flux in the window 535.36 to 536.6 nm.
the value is 79.9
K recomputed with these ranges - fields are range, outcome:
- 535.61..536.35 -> 77.63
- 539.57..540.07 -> 75.29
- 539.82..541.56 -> 74.64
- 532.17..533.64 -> 72.42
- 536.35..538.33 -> 73.41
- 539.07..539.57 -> 73.44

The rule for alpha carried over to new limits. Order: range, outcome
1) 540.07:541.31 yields 75.8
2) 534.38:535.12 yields 74.5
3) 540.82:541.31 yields 77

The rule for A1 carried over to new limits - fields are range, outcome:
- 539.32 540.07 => 75.2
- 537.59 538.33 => 74.2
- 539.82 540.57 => 74.8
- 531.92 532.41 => 74.8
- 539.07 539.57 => 74.2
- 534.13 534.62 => 73.7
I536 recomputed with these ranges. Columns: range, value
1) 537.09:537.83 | 77.6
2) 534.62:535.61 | 74.9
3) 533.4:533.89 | 72.5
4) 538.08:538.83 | 73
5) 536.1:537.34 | 82.3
